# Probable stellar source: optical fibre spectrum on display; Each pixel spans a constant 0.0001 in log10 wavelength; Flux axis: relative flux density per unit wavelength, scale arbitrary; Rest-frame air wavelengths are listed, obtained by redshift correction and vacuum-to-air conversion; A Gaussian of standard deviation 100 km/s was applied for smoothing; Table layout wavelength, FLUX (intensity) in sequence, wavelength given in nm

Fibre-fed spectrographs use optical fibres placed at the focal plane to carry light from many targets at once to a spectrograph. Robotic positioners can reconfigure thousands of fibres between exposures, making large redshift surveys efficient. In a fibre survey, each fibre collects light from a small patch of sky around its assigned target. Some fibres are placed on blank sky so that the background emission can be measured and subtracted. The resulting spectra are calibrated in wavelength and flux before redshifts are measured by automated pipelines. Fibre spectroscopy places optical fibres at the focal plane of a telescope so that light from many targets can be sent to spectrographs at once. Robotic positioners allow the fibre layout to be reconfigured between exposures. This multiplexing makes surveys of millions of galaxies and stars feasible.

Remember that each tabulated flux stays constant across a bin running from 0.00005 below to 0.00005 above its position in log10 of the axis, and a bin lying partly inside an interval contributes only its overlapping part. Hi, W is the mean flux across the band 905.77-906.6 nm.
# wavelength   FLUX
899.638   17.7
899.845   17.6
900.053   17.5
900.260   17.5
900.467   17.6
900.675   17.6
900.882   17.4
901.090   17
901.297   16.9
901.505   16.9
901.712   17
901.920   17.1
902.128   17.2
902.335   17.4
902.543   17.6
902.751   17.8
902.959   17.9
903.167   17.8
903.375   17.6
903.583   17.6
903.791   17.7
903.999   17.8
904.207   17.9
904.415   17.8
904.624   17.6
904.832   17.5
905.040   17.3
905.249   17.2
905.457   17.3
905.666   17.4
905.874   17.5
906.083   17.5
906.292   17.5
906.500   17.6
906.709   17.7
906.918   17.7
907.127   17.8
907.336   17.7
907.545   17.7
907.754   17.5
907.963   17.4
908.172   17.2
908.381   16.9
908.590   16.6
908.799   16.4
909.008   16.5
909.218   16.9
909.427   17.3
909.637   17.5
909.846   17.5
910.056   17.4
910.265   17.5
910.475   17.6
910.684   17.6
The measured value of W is 17.5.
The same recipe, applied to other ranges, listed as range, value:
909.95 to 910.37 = 17.4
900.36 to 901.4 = 17.3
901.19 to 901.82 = 16.9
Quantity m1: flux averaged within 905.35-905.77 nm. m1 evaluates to 17.4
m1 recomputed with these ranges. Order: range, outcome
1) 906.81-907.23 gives 17.7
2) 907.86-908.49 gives 17.2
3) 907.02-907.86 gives 17.7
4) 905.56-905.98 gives 17.4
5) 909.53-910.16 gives 17.5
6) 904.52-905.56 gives 17.4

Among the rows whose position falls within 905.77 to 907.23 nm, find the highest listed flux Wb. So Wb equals 17.8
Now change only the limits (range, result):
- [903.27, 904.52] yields 17.9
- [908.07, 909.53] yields 17.3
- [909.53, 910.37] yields 17.5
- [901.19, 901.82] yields 17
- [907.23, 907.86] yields 17.7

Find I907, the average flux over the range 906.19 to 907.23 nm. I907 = 17.7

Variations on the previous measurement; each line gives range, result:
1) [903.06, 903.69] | 17.7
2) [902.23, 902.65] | 17.5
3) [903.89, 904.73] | 17.8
